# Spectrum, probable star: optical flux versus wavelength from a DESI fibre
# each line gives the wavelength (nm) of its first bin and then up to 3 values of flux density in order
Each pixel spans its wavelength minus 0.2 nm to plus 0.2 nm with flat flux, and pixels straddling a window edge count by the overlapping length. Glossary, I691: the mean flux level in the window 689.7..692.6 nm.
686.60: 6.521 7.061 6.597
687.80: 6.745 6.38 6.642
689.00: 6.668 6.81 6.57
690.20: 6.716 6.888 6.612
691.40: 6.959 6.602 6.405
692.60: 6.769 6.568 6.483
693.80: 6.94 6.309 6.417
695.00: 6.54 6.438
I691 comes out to 6.69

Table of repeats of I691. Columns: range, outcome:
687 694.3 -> 6.66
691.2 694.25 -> 6.65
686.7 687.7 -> 6.79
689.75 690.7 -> 6.73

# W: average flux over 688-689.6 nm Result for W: 6.62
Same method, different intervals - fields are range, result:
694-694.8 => 6.36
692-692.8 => 6.59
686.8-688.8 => 6.68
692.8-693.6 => 6.53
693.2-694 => 6.71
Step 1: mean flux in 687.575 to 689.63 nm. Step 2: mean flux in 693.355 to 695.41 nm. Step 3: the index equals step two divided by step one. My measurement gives 0.98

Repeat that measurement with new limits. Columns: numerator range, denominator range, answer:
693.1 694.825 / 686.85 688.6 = 0.98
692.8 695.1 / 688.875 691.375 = 0.97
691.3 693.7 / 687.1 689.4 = 1.00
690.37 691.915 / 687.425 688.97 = 1.03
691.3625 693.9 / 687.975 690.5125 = 1.00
